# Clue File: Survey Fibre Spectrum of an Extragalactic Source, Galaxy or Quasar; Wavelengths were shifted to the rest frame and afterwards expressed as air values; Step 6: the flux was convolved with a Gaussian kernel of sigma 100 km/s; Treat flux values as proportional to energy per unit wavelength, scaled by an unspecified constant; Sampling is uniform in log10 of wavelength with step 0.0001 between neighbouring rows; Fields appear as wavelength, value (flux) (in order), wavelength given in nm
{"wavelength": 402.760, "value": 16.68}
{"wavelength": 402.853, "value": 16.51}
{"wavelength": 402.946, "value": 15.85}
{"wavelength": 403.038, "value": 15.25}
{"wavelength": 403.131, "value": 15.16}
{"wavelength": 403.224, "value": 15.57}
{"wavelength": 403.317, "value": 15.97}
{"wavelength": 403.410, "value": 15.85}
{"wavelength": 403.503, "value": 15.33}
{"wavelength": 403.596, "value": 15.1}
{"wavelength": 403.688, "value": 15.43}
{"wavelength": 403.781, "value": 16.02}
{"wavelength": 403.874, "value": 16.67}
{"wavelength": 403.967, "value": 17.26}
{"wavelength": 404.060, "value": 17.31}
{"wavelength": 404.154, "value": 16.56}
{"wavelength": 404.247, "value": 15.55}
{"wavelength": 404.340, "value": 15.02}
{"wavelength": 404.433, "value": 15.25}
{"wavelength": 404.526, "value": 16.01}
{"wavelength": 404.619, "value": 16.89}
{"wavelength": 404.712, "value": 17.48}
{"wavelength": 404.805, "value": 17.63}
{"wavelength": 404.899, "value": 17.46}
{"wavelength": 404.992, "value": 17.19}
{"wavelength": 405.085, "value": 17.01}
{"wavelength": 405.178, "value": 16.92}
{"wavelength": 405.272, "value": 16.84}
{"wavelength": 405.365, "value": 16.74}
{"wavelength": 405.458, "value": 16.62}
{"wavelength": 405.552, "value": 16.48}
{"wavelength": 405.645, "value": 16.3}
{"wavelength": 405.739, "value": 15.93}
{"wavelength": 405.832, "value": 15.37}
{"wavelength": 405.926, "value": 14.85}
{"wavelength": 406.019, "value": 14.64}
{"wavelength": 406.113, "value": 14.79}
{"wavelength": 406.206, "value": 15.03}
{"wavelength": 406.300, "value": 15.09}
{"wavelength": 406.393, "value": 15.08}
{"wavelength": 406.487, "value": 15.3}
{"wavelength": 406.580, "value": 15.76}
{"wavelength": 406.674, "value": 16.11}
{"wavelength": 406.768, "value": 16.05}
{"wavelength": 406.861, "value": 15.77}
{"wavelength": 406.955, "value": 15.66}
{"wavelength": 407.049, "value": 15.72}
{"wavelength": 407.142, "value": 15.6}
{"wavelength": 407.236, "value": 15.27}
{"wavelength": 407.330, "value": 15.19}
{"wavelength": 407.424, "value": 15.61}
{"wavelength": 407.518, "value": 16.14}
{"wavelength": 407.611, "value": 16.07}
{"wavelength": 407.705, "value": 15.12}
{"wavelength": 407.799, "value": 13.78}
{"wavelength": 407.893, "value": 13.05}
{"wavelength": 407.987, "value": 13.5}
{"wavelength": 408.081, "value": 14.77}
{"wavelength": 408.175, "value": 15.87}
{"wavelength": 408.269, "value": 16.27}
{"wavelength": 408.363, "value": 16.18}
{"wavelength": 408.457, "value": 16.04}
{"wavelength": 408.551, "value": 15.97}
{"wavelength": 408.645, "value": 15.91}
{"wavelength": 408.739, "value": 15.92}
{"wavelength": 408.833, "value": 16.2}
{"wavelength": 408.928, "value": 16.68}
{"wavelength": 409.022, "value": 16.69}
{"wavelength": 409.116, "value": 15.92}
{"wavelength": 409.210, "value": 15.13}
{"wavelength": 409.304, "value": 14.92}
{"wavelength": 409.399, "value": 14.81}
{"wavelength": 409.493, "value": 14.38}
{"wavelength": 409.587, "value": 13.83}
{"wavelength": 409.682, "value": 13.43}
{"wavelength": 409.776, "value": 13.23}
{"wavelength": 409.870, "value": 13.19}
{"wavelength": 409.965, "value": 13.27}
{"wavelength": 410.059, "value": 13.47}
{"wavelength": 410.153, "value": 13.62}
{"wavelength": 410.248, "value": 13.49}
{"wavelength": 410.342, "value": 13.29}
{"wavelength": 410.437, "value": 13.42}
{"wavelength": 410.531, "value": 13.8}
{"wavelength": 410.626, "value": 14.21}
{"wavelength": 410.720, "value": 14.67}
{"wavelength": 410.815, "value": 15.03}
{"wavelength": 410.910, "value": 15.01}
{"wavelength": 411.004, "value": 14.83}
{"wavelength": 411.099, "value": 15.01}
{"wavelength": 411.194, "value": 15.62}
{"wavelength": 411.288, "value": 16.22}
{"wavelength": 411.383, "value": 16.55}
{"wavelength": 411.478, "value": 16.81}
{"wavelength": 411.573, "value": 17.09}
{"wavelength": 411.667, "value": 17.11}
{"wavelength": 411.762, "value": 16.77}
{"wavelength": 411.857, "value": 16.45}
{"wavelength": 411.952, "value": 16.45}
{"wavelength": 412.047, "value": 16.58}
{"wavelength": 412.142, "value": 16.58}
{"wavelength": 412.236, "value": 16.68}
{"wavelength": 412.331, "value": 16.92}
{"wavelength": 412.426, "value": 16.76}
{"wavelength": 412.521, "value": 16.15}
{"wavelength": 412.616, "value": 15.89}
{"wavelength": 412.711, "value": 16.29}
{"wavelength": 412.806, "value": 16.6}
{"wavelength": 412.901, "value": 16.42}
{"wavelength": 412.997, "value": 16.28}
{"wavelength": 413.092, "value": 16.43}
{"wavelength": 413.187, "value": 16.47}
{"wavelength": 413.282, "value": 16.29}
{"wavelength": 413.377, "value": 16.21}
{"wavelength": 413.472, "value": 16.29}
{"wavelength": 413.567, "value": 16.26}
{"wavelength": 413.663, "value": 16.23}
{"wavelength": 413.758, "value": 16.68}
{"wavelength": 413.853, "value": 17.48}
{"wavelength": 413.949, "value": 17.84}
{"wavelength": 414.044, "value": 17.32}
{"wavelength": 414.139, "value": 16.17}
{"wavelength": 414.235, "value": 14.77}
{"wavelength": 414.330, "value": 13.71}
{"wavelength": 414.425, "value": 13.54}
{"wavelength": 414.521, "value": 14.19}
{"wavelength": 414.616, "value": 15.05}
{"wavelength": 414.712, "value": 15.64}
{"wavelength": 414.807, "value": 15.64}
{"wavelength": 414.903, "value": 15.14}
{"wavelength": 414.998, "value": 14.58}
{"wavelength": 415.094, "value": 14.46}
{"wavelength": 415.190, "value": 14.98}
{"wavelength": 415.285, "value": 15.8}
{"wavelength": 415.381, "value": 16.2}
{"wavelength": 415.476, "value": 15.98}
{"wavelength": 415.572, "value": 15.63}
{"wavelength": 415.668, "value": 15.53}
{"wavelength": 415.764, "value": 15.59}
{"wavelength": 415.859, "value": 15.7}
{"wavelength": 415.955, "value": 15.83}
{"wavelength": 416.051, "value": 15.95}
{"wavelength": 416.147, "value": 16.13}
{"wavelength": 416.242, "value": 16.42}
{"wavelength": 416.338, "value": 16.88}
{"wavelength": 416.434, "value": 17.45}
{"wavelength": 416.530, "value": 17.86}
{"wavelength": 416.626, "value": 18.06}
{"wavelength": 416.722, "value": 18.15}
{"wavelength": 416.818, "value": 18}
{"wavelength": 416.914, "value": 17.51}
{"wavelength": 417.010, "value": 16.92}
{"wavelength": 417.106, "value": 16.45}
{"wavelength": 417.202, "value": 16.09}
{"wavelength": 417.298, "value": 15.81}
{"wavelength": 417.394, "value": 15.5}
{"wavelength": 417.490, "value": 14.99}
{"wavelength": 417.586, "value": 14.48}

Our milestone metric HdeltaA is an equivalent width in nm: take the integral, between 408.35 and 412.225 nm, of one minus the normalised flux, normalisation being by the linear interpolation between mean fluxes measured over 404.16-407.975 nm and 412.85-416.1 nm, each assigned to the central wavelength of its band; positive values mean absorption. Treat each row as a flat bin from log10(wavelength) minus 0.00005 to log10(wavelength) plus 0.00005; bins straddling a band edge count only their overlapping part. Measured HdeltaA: 0.14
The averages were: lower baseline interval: 15.8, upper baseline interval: 15.8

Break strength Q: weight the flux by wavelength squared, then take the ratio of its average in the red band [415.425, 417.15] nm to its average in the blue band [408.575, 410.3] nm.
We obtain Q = 1.17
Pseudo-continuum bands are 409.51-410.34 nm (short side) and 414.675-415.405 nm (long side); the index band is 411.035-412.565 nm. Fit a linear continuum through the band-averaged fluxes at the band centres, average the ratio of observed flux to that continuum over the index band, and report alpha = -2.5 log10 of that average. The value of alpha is -0.17 mag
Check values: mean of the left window 13.5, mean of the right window 15.3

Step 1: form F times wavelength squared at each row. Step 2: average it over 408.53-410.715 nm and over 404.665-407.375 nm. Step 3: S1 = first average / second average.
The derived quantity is 0.93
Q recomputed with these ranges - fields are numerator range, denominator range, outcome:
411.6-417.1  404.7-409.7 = 1.07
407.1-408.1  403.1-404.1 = 0.95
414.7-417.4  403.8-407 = 1.06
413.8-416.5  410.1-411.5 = 1.09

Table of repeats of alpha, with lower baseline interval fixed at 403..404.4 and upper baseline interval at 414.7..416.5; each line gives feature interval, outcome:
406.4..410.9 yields 0.061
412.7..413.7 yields -0.036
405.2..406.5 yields 0.012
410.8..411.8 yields -0.015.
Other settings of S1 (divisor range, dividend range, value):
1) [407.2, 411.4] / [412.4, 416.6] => 1.10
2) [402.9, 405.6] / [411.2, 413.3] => 1.05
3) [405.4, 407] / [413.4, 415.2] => 1.04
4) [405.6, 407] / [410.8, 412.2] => 1.07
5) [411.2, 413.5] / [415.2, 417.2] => 1.02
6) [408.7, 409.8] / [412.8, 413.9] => 1.11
